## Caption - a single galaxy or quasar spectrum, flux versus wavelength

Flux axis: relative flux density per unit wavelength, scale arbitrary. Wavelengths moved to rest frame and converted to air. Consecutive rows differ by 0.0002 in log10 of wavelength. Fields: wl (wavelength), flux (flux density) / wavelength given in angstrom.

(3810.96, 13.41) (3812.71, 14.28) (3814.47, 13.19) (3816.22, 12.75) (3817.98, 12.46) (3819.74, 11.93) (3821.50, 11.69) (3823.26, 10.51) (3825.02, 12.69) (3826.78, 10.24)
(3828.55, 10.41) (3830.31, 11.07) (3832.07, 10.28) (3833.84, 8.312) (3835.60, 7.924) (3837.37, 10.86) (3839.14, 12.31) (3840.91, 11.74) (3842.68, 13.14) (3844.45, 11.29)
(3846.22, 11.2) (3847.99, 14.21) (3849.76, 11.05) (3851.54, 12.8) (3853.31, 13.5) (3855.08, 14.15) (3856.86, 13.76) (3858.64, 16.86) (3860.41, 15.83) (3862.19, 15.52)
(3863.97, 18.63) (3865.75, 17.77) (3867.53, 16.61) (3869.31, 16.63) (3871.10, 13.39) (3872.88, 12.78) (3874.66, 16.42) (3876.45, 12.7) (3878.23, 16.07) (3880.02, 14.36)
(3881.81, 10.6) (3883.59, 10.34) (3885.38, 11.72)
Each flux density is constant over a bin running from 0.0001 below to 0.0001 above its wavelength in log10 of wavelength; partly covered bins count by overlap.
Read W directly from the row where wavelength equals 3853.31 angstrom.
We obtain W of 13.5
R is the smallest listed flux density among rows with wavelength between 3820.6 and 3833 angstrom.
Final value 10.24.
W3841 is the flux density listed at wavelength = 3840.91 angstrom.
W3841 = 11.74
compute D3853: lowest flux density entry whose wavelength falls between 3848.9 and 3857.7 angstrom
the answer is 11.05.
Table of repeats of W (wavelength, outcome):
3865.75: 17.77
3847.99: 14.21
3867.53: 16.61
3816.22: 12.75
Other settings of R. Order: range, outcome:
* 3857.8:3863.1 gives 15.52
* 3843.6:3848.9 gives 11.2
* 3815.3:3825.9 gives 10.51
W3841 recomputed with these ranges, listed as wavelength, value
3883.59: 10.34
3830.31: 11.07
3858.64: 16.86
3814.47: 13.19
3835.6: 7.924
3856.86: 13.76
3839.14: 12.31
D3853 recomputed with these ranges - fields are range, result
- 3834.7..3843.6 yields 7.924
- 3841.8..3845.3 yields 11.29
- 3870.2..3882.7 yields 10.6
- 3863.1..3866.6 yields 17.77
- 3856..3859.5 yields 13.76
